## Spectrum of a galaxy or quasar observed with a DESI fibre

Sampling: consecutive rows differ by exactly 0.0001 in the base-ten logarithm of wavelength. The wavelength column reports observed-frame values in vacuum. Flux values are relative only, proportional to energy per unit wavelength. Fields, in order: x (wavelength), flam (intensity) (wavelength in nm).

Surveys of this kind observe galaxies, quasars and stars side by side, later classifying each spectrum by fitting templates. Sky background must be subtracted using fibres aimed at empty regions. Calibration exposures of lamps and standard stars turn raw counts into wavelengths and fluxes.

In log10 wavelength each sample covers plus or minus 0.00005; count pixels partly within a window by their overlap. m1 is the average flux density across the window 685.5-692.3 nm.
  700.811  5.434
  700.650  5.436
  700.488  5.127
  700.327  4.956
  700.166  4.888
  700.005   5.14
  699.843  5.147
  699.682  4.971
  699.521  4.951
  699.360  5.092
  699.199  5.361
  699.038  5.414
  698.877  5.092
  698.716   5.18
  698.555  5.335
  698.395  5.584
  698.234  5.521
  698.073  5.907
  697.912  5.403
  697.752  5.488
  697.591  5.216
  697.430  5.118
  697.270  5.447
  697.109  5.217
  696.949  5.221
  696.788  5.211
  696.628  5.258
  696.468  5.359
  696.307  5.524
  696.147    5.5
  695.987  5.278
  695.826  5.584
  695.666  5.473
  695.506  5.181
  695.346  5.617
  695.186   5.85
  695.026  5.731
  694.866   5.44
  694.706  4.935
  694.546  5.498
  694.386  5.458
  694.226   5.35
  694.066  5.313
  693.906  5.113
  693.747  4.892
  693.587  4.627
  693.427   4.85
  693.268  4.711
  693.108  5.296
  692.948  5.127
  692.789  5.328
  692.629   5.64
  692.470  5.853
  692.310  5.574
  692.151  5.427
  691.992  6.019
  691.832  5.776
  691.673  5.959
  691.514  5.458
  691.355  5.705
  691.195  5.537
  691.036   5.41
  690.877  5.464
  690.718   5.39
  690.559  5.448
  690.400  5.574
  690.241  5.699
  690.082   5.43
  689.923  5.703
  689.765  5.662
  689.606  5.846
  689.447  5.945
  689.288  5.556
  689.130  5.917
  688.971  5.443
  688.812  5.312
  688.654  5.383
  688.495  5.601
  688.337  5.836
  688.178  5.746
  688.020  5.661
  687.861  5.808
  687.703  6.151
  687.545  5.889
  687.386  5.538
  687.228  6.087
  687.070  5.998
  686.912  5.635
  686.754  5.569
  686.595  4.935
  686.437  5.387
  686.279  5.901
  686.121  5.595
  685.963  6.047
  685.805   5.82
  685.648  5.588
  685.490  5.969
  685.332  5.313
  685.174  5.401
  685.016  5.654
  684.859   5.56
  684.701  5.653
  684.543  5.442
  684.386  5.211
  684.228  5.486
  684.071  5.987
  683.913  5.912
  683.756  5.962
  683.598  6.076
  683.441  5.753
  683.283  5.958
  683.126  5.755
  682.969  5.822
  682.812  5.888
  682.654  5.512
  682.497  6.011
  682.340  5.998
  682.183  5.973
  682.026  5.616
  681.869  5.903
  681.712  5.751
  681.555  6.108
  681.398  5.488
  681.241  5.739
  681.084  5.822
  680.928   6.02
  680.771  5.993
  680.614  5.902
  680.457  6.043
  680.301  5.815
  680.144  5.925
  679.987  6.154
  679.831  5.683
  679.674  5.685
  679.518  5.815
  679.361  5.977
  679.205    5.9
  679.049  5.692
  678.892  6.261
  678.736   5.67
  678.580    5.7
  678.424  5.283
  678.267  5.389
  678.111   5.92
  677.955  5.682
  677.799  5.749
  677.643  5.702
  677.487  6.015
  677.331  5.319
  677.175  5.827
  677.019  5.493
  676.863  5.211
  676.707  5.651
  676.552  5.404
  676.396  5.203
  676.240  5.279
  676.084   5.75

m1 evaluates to 5.67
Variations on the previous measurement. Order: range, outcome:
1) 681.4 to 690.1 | 5.72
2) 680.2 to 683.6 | 5.86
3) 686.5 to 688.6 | 5.72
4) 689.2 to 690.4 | 5.69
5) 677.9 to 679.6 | 5.76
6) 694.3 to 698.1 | 5.41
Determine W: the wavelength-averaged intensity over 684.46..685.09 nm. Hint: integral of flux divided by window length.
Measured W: 5.58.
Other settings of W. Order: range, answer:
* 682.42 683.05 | 5.81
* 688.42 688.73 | 5.48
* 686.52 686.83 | 5.24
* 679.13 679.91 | 5.82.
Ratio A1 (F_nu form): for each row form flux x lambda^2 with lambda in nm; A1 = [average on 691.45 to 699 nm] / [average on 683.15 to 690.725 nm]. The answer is 1.0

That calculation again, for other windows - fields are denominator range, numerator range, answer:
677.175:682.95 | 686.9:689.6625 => 1.01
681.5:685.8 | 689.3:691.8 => 1.00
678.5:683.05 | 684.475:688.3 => 0.99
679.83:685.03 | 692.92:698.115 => 0.95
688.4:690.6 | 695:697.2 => 0.98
